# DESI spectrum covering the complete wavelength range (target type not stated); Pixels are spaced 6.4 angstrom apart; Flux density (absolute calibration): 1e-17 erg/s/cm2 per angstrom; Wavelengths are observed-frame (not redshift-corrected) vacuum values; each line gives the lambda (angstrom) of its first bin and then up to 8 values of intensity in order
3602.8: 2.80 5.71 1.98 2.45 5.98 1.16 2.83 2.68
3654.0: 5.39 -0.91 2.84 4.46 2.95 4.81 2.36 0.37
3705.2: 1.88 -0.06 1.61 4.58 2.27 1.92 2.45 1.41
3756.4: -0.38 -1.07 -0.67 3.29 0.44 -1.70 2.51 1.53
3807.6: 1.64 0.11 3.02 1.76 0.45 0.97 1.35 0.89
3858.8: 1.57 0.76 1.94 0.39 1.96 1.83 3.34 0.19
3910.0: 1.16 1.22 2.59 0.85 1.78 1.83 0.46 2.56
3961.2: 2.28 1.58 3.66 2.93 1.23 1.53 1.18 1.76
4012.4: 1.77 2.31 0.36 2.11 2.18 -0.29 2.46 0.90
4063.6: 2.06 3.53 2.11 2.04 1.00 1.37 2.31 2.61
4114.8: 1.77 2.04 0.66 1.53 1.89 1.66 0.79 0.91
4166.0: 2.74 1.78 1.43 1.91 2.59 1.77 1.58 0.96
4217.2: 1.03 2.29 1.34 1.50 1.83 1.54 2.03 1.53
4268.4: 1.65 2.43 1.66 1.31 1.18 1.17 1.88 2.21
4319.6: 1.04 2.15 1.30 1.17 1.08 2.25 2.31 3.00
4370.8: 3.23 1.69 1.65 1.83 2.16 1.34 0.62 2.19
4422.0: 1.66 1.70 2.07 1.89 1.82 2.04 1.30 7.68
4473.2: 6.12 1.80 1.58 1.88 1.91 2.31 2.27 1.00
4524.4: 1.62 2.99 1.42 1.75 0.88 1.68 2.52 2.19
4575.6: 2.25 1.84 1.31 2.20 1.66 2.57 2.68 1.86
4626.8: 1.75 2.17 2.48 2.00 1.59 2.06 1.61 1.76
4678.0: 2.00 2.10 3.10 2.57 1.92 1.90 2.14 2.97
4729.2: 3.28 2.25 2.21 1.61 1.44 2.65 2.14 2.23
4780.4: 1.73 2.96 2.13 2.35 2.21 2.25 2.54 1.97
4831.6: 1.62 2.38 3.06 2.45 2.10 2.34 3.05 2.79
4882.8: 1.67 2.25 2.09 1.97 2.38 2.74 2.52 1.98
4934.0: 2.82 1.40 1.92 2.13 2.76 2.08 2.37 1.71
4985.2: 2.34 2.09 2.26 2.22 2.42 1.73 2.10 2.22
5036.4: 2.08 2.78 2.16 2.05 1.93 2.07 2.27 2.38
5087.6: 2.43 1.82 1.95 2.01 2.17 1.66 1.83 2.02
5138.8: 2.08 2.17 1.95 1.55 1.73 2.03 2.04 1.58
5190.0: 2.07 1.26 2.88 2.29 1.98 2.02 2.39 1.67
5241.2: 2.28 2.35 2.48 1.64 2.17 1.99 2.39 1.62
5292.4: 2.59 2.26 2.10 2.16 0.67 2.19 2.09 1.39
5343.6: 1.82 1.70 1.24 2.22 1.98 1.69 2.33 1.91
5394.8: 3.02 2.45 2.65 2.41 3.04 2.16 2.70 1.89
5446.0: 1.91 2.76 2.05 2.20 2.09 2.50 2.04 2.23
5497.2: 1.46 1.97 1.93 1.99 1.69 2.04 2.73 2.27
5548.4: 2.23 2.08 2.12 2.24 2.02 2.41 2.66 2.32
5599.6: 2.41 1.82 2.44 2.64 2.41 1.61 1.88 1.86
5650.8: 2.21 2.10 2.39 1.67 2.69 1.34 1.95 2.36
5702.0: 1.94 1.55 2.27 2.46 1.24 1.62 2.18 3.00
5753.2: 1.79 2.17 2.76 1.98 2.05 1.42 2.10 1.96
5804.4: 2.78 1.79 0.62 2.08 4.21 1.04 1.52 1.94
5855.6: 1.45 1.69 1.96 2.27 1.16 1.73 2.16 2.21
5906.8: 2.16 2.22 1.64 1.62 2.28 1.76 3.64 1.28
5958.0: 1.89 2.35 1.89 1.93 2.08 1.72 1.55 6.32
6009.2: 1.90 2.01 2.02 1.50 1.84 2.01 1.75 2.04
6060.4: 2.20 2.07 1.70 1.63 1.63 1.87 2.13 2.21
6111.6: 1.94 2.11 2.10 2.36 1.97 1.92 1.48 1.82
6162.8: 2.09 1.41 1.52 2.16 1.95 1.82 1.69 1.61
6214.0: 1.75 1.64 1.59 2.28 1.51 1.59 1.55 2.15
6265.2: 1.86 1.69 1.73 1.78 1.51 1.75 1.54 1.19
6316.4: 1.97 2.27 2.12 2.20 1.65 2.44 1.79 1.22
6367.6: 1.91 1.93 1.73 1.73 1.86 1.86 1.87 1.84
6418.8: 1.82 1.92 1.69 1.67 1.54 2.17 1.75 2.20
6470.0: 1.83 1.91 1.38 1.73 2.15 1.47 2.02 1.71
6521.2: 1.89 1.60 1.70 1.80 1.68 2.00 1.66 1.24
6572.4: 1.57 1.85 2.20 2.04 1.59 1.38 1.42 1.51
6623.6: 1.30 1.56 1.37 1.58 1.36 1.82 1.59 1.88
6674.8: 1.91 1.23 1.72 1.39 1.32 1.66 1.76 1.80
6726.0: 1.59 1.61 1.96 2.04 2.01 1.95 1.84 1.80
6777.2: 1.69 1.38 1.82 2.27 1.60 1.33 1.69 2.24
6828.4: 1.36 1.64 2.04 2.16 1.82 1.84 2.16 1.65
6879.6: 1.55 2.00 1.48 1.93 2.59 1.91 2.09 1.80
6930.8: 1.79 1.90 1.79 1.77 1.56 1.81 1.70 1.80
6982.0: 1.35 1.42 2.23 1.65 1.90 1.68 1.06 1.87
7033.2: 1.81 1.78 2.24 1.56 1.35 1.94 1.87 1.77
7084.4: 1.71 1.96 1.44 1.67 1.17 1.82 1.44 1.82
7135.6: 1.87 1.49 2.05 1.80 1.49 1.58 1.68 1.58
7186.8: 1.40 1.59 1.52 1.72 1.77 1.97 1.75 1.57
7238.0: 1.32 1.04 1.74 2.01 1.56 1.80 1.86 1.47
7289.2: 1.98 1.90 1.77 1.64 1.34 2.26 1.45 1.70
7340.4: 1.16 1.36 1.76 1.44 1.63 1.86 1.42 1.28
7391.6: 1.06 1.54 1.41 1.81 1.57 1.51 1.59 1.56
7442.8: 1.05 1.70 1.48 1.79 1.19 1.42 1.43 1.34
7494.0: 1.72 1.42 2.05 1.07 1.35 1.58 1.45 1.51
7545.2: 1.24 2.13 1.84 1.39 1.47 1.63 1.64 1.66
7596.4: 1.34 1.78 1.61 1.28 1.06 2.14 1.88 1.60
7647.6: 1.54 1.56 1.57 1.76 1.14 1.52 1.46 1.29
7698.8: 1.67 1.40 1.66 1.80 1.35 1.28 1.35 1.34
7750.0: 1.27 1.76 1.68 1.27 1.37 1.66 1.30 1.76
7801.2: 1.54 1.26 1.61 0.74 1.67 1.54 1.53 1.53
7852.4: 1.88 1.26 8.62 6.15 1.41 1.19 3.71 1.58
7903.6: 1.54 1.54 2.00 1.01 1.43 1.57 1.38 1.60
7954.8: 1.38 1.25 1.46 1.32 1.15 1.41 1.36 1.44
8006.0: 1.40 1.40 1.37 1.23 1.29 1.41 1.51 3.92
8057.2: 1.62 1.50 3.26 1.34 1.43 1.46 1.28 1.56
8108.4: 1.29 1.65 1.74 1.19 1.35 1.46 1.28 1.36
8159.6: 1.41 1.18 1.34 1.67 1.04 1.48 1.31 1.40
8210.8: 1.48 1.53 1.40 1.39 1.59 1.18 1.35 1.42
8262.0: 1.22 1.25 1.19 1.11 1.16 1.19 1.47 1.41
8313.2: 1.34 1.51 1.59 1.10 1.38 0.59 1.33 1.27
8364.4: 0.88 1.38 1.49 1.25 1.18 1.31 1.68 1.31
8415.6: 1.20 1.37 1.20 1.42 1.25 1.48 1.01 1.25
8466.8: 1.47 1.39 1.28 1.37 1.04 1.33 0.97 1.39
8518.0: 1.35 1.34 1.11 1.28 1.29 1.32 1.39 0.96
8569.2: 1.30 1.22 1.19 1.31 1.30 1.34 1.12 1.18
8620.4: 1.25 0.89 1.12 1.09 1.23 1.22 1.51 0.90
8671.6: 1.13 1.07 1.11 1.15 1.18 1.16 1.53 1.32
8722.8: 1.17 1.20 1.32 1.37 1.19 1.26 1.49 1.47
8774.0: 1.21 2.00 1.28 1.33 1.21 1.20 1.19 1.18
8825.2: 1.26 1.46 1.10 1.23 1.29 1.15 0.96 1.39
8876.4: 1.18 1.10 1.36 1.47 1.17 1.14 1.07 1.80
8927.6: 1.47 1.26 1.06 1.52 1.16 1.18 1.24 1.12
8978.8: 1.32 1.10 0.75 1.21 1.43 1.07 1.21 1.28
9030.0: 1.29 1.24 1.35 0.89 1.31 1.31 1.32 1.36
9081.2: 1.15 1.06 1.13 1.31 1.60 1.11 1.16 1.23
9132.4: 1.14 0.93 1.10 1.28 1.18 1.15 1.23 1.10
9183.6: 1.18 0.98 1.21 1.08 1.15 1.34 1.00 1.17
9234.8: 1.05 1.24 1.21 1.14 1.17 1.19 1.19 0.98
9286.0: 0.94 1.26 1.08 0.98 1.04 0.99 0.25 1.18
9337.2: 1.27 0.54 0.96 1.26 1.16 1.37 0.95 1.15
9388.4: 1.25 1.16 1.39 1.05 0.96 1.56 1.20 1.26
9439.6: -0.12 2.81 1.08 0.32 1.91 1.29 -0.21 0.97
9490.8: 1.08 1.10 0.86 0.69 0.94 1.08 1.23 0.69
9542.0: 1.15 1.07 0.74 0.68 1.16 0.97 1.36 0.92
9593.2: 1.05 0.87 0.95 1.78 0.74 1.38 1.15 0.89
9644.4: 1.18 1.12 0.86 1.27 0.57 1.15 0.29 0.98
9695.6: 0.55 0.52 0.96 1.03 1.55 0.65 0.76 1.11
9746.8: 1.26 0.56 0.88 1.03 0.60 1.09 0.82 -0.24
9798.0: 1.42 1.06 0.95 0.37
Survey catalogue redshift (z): 0.20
